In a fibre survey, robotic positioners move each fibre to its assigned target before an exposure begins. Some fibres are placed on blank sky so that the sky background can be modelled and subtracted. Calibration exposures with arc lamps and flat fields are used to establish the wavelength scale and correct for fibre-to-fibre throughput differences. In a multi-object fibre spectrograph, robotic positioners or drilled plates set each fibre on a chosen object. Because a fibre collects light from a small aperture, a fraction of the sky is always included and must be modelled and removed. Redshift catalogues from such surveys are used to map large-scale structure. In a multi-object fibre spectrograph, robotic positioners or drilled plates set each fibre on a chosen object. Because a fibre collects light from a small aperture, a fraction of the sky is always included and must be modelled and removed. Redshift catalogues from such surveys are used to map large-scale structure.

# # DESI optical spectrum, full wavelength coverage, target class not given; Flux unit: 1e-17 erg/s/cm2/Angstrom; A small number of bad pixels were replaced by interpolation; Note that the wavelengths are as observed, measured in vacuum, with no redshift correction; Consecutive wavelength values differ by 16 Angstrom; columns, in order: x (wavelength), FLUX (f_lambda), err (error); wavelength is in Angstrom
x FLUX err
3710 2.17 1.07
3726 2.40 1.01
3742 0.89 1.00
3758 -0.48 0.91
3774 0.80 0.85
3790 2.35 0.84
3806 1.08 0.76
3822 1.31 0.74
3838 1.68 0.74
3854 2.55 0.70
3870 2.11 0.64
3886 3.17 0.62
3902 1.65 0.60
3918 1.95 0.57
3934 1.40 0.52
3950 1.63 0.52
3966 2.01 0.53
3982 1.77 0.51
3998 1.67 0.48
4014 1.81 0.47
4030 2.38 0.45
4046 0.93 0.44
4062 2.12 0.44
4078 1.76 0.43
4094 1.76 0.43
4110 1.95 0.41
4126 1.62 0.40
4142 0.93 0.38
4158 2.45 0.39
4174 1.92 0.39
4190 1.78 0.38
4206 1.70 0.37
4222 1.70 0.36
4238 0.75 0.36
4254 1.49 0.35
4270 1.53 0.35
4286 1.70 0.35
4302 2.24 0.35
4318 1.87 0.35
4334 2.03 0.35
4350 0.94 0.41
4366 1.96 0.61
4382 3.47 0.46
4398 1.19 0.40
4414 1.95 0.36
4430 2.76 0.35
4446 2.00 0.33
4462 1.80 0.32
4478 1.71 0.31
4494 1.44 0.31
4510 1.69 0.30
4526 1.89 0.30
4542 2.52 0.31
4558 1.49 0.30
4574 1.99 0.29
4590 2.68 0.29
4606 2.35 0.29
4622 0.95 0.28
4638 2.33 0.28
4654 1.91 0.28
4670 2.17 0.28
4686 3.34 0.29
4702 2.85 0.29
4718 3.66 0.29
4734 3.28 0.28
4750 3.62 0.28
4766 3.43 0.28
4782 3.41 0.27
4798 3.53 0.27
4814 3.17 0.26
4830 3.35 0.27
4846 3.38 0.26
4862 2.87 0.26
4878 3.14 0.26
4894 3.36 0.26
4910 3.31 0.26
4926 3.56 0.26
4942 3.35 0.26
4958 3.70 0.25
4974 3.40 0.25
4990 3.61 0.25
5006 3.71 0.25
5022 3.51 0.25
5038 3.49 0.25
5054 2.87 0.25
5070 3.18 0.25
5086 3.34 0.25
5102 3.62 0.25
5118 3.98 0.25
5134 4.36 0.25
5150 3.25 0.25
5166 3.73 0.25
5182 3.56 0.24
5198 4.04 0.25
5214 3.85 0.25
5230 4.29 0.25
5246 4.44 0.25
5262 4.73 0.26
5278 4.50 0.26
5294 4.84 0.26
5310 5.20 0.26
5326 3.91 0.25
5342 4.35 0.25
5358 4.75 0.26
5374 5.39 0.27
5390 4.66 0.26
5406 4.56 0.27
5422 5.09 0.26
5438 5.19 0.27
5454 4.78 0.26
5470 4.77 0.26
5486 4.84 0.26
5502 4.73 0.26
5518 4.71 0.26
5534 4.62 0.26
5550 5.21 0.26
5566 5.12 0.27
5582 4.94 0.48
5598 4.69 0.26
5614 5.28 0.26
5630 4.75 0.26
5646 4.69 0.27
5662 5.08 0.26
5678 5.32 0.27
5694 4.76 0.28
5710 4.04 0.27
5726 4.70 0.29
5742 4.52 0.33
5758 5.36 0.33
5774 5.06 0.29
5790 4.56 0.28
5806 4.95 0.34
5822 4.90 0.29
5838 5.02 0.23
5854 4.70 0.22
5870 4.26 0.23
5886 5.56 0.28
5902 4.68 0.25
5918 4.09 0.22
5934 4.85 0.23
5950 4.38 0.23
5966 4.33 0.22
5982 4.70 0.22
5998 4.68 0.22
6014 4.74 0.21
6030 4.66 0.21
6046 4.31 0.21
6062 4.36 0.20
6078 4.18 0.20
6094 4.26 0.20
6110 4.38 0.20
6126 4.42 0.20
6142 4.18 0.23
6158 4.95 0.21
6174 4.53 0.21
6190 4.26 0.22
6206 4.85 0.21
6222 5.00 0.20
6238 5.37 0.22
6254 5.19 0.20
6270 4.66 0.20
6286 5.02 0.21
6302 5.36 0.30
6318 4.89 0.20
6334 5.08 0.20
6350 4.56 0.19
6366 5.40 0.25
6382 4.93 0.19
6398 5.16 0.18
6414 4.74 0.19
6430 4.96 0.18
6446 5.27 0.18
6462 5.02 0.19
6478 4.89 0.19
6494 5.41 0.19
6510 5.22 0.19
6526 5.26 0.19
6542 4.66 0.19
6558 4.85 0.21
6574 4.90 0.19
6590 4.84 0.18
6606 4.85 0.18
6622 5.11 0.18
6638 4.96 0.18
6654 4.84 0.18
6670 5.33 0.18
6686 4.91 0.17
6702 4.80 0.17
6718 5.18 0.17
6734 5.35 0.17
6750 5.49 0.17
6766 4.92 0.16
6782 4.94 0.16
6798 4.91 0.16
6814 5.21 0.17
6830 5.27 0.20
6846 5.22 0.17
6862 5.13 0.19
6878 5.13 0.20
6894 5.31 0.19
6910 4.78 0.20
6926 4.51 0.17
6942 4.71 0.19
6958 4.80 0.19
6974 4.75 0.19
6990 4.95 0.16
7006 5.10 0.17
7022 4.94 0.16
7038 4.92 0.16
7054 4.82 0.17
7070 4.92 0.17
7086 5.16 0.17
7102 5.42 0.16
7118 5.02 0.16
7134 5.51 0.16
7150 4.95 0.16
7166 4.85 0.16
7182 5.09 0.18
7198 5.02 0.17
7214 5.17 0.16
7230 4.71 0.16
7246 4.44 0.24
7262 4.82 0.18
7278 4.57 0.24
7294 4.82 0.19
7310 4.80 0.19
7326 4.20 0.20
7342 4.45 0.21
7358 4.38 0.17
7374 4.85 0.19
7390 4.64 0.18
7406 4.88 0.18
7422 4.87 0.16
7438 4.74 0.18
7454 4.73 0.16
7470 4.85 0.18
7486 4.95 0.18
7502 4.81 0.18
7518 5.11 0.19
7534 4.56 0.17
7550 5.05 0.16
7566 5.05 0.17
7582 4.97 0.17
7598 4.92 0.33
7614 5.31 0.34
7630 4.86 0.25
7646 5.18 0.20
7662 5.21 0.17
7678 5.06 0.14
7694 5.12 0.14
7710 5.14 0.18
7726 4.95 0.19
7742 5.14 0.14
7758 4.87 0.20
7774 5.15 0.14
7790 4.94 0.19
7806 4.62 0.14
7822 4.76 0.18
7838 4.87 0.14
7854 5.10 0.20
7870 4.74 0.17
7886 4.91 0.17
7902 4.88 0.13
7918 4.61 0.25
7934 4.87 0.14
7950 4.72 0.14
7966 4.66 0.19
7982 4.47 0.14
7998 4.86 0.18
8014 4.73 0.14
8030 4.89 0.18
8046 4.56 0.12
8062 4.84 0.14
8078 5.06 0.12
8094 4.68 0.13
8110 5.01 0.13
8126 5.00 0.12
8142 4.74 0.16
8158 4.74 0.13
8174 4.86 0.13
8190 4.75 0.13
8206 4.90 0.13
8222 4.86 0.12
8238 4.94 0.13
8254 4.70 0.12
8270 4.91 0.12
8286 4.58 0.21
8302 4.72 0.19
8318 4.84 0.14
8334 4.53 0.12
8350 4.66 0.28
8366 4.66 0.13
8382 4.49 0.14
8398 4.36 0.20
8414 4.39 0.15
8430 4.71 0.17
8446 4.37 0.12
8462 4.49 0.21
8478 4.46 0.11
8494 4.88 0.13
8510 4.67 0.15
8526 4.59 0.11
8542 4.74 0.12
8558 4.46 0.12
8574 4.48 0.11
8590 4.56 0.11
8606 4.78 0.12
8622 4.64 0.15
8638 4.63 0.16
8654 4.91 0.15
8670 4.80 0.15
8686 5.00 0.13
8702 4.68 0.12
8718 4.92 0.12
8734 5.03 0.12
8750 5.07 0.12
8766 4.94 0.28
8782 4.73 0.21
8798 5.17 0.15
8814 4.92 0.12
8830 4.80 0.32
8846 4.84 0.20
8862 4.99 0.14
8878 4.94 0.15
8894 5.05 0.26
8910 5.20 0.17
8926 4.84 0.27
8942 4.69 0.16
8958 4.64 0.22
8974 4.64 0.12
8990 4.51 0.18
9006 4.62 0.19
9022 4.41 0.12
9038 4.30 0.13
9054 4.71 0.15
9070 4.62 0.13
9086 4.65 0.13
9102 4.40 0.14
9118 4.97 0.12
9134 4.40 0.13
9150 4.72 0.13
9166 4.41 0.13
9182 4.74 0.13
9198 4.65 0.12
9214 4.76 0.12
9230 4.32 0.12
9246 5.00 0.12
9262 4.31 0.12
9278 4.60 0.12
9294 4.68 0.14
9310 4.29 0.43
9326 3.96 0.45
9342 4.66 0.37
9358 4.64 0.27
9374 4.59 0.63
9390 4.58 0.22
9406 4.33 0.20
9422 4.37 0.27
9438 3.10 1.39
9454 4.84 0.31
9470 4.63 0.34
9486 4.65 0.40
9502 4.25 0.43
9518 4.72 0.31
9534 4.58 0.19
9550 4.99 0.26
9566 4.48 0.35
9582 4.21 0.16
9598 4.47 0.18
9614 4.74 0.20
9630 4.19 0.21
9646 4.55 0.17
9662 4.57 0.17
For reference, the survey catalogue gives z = 0.17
